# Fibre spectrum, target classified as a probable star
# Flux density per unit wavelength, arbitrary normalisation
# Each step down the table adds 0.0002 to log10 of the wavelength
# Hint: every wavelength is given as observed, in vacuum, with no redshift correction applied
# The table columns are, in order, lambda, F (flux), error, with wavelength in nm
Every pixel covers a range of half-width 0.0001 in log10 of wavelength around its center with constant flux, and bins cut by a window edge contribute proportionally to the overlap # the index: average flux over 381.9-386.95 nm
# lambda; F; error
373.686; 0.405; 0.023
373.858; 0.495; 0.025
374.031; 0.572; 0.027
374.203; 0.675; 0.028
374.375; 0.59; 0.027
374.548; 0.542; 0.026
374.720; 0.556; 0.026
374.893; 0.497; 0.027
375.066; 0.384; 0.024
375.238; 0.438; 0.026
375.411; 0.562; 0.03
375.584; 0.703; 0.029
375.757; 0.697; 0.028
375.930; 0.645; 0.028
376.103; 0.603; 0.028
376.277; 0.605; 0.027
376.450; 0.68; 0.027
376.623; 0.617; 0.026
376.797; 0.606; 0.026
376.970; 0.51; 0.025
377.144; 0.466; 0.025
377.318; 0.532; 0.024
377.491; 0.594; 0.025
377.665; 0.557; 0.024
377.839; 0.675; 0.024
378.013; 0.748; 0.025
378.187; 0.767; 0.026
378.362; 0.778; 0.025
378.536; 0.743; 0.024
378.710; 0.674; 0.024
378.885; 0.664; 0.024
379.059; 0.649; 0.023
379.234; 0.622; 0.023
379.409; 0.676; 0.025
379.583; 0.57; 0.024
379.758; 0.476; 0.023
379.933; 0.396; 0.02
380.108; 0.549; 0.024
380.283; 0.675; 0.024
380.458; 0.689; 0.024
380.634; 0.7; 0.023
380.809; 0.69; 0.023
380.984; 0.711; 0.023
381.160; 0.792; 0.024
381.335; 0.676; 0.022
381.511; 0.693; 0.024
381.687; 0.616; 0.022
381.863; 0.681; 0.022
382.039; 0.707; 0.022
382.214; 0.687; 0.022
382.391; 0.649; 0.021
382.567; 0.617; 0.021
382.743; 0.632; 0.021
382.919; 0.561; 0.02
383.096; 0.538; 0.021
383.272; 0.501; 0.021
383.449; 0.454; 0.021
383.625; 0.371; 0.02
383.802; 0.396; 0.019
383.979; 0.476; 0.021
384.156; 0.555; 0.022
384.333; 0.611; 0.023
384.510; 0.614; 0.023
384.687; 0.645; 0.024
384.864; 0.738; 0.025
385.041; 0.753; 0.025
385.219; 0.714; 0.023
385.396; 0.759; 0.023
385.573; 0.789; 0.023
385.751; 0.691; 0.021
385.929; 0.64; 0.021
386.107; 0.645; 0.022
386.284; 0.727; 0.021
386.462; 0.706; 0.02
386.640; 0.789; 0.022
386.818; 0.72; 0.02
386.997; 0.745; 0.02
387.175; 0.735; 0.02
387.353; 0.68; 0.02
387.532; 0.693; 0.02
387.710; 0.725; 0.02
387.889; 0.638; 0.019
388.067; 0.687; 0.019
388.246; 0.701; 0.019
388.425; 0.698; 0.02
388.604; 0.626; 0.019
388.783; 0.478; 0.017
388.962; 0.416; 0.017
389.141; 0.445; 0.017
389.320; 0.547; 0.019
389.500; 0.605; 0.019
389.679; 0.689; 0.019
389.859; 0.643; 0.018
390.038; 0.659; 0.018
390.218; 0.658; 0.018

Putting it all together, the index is 0.633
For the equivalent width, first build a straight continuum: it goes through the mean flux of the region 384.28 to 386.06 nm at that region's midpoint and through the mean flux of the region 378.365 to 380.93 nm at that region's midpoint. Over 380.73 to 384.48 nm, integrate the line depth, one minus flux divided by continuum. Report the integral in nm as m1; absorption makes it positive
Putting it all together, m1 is 0.363 nm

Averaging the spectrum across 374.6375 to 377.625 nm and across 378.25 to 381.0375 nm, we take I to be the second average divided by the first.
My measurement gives 1.1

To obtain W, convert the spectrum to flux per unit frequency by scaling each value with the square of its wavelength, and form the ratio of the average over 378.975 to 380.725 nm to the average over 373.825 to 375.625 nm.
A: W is 1.13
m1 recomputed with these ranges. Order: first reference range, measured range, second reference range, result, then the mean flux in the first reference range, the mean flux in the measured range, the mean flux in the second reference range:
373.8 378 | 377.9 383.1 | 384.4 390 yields -0.36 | 0.579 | 0.656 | 0.667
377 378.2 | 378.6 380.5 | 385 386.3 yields 0.08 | 0.606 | 0.603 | 0.713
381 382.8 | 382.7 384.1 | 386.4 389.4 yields 0.38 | 0.677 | 0.488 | 0.648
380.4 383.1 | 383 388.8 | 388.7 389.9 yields -0.49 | 0.668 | 0.646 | 0.543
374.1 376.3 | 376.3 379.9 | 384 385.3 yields -0.16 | 0.576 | 0.626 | 0.651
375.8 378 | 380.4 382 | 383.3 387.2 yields -0.19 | 0.598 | 0.694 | 0.645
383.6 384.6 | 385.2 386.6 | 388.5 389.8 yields -0.50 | 0.512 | 0.712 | 0.548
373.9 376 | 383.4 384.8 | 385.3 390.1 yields 0.25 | 0.57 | 0.521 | 0.662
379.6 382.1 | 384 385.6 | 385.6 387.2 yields 0.05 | 0.644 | 0.674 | 0.713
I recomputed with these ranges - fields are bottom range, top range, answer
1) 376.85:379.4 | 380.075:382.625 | 1.06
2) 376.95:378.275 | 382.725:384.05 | 0.79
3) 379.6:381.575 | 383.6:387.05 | 1.03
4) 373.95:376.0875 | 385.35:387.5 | 1.25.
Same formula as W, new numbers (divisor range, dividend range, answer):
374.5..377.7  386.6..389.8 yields 1.20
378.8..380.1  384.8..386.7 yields 1.29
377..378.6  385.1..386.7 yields 1.16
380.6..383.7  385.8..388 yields 1.15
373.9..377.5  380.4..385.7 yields 1.15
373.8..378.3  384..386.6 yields 1.21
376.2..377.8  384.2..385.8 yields 1.26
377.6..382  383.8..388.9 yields 1.05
